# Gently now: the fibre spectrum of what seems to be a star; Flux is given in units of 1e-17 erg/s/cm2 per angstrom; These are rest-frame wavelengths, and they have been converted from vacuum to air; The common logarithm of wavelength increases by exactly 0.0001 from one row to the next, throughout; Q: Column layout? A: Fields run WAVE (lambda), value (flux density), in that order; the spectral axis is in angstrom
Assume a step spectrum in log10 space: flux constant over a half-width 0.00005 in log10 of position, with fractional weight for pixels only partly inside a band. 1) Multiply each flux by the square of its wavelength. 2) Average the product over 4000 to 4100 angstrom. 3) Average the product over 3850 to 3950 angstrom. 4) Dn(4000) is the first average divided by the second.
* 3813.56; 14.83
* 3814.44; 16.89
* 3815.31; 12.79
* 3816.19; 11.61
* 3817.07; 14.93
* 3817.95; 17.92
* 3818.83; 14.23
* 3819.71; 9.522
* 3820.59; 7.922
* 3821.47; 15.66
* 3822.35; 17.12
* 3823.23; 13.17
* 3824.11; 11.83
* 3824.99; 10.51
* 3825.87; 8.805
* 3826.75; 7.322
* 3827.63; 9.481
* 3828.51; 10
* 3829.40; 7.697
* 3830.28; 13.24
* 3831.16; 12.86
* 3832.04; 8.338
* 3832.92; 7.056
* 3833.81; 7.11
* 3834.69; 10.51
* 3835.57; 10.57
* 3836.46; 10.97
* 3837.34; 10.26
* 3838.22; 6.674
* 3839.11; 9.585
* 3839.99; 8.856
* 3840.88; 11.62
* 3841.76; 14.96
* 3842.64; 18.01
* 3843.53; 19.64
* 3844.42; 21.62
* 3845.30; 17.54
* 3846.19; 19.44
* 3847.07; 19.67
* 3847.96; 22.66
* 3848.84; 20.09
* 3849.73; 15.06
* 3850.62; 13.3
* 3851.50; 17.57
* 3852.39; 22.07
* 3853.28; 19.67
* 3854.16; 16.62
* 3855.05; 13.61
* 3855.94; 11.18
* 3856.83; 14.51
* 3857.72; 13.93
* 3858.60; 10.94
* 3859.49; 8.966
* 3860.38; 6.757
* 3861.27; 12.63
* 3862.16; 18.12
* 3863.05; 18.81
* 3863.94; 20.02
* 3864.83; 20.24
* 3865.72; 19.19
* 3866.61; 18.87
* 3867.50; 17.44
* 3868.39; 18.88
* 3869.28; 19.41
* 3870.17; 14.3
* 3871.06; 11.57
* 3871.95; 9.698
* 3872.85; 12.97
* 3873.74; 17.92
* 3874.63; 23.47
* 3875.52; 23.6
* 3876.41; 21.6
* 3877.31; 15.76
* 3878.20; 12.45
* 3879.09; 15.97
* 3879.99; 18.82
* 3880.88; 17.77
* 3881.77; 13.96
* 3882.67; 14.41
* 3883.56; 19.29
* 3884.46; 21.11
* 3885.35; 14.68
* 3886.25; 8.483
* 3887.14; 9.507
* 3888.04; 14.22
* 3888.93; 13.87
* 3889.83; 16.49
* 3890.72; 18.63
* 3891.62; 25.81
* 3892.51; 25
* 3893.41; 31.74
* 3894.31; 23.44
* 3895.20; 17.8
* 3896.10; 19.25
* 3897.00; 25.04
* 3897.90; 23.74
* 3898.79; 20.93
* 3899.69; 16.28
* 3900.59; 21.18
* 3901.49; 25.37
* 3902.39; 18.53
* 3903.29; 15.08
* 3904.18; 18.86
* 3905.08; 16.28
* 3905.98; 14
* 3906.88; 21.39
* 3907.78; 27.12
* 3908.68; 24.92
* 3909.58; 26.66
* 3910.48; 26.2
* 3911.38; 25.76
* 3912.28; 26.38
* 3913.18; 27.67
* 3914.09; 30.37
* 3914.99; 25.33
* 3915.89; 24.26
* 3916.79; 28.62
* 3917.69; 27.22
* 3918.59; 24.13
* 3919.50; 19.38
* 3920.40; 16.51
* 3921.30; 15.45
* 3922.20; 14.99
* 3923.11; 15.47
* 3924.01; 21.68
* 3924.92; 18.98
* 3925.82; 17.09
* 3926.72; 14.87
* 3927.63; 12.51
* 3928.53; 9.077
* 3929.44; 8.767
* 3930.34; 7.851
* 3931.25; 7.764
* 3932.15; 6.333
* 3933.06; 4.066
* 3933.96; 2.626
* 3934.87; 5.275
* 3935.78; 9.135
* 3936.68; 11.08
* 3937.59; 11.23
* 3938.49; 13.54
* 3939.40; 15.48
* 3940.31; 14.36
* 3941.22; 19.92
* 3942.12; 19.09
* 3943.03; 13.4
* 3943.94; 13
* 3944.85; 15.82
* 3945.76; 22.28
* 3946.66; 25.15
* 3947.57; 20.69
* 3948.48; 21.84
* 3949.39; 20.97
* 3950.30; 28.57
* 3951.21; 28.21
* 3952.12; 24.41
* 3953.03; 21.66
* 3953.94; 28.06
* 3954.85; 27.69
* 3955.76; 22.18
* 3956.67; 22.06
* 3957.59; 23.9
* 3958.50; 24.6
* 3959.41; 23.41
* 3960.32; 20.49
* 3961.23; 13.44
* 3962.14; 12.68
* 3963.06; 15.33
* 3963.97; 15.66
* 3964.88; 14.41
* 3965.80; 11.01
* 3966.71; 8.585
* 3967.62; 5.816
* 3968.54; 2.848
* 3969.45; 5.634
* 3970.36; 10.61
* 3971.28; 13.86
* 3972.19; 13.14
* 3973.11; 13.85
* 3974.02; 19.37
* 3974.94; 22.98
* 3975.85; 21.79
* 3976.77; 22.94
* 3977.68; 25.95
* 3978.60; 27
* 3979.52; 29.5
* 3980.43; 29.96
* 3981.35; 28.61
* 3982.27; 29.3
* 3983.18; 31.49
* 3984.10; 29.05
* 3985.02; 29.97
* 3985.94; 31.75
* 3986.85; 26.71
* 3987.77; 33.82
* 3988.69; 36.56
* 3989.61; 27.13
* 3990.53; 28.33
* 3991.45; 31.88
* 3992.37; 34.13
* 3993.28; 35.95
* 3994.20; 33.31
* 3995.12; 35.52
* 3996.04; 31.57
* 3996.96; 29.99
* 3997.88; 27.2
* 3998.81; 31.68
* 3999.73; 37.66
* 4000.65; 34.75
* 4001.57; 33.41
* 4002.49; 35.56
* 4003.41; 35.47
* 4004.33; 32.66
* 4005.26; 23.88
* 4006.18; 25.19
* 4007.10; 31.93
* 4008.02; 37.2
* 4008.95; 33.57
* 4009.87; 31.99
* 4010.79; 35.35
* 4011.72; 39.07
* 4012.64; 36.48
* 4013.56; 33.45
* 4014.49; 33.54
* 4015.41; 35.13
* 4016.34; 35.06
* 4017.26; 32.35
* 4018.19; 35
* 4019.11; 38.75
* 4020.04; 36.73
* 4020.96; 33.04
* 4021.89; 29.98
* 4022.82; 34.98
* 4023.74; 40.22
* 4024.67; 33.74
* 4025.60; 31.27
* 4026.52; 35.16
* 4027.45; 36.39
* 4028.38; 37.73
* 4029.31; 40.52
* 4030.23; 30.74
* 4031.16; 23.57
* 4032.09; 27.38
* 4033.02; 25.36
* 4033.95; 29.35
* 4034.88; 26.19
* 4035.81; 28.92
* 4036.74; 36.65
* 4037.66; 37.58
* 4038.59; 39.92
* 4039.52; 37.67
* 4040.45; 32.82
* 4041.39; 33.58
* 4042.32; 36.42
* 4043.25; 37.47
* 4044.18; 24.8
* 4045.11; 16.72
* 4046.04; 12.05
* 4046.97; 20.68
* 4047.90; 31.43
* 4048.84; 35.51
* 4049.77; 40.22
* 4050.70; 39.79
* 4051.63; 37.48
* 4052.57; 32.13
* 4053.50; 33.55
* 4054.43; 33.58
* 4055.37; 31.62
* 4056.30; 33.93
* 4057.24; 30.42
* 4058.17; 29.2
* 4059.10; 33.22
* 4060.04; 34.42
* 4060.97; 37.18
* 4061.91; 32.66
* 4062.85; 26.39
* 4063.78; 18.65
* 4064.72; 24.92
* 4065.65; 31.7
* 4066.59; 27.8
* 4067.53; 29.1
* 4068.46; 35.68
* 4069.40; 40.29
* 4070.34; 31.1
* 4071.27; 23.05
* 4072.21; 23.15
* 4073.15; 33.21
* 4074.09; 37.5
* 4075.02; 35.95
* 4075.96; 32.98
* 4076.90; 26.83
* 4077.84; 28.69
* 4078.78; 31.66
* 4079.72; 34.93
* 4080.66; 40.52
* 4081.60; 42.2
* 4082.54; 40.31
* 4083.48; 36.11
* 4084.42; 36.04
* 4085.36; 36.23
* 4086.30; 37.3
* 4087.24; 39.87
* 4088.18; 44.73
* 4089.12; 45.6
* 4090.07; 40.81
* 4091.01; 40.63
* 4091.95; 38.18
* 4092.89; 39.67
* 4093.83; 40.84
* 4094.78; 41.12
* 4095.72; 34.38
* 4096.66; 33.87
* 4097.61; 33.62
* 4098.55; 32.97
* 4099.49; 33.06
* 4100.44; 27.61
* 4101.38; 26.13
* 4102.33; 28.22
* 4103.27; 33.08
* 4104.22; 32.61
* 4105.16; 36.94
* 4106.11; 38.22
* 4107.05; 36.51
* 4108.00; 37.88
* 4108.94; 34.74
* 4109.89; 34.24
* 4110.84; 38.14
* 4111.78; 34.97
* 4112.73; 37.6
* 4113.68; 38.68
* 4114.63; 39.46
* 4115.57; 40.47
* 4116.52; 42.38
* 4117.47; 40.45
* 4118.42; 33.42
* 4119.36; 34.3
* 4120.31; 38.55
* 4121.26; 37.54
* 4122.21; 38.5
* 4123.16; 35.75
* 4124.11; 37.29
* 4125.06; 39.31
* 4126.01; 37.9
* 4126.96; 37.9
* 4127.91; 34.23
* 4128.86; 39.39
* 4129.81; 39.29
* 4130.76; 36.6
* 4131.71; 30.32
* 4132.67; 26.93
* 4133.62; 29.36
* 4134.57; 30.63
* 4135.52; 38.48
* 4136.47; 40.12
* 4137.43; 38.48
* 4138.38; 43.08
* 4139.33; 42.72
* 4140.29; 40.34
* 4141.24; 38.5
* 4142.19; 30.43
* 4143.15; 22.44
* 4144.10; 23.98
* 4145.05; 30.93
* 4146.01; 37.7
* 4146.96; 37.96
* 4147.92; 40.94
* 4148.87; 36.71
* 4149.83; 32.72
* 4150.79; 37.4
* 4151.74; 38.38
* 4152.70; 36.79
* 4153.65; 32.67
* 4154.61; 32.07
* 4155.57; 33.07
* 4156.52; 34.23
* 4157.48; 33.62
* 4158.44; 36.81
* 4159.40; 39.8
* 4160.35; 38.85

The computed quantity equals 2.06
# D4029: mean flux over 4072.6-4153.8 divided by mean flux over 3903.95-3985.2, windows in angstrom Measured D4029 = 1.91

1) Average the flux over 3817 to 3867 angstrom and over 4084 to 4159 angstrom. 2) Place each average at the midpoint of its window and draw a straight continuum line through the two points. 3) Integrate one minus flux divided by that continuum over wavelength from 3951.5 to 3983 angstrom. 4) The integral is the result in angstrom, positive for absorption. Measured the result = 5.92 angstrom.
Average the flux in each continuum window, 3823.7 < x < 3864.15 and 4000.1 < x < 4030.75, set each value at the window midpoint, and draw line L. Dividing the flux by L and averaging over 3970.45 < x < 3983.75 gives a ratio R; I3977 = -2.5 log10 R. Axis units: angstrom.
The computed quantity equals 0.27 mag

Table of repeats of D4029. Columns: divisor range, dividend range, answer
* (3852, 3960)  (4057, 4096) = 1.89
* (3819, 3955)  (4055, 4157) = 2.09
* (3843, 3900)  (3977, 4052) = 1.85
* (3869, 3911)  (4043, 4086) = 1.69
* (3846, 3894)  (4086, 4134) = 2.16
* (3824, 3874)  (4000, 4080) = 2.30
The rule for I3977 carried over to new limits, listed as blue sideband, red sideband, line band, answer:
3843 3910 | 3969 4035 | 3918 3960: 0.381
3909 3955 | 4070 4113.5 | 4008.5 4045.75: -0.173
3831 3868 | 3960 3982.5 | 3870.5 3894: -0.124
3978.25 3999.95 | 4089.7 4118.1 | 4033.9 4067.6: 0.085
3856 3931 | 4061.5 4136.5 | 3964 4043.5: -0.072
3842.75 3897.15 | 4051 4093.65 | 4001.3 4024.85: -0.166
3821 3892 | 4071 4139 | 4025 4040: -0.102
